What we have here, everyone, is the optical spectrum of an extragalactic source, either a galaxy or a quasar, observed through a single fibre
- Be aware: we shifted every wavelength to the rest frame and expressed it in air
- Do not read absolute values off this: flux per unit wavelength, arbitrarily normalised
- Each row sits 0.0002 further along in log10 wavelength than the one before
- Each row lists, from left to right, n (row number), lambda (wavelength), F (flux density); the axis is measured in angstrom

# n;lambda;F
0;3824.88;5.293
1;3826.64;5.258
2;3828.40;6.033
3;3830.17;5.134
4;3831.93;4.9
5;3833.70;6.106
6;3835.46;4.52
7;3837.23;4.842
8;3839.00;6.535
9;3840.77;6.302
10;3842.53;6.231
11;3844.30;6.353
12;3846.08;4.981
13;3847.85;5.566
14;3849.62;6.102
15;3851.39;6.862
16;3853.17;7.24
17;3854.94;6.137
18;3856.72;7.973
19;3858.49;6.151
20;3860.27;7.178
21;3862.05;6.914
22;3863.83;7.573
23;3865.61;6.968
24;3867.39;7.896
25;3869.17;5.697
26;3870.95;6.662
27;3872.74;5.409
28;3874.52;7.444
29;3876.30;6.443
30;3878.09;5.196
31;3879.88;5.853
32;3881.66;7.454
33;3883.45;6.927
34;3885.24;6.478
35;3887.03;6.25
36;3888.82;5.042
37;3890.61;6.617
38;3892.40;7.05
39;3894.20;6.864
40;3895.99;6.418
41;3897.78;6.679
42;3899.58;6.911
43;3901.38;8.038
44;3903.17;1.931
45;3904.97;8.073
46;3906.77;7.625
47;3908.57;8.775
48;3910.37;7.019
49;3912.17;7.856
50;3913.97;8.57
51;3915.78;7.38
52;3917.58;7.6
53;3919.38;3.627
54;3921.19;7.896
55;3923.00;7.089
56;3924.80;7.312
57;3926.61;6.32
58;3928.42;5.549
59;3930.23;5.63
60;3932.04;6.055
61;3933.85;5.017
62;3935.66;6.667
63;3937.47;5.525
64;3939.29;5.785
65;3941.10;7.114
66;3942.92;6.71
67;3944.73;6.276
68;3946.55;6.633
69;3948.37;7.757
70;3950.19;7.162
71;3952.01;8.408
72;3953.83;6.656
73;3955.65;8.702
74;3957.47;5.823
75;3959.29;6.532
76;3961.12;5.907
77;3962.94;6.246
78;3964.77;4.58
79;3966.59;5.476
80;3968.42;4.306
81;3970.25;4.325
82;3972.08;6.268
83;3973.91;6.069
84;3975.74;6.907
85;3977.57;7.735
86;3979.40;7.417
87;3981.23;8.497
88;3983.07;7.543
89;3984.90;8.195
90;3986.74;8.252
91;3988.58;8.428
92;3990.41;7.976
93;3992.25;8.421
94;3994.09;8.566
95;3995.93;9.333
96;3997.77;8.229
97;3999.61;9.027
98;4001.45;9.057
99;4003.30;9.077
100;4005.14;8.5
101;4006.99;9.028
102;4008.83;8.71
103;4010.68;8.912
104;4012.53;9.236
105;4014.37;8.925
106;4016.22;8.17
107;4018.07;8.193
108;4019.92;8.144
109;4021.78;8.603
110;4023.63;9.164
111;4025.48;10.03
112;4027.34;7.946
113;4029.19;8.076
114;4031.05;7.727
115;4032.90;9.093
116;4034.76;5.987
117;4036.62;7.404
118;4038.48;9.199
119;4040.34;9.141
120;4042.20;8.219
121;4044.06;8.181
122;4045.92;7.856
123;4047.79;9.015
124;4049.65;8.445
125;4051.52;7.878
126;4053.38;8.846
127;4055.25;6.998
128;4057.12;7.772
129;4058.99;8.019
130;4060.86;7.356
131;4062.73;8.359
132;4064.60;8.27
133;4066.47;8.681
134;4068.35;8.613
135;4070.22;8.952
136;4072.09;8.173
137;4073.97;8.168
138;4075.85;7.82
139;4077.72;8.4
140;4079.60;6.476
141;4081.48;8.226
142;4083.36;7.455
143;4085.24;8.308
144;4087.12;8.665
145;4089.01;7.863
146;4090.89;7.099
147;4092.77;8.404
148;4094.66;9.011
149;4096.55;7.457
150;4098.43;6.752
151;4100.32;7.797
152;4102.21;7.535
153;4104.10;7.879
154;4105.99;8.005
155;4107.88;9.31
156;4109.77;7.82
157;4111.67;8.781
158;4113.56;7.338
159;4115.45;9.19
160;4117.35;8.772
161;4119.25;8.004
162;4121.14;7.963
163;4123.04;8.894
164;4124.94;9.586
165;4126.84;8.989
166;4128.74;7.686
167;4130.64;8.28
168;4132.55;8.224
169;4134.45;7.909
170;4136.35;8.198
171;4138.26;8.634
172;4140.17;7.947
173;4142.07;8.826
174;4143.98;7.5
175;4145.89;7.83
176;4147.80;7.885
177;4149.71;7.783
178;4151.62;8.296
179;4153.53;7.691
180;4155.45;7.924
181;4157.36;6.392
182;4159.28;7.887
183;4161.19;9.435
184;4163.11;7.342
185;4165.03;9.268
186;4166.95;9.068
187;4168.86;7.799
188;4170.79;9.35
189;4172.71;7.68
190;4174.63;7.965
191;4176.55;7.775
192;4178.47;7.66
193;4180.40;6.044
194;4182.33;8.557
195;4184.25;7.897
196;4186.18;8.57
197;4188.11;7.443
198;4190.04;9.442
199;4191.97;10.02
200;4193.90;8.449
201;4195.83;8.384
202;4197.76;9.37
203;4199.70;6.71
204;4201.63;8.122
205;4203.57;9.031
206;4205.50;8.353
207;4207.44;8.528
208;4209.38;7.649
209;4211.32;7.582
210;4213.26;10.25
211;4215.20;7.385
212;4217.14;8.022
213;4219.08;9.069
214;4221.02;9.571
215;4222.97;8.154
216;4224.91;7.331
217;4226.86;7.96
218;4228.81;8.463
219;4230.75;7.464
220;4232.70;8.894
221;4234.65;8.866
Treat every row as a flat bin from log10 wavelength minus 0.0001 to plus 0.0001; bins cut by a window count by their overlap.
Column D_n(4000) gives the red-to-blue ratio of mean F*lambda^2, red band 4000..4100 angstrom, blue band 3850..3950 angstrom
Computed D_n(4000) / 1.34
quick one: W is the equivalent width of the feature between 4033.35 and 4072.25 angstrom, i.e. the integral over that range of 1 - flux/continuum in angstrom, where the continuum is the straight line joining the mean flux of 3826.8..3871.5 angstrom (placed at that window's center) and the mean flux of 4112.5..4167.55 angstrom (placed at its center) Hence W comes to -2.7 angstrom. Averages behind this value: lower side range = 6.26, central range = 8.17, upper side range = 8.23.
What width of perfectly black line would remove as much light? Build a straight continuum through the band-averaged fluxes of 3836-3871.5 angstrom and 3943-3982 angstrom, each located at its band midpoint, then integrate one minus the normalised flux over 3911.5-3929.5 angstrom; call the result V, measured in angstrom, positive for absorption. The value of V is -1.0 angstrom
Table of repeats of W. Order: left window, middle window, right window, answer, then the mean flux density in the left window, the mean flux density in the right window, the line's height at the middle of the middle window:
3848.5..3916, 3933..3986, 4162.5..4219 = 4.3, 6.77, 8.28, 7.15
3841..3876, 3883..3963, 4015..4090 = 4.9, 6.59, 8.2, 7.13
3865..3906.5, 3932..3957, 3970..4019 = 2.2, 6.46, 8.17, 7.38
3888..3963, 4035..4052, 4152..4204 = -2.1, 6.69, 8.19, 7.39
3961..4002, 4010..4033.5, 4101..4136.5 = -3.2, 7.27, 8.34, 7.58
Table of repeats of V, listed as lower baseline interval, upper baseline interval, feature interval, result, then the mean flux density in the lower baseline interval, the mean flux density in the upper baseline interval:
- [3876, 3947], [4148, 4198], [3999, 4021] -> -4.82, 6.56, 8.19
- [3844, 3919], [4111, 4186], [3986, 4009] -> -4.16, 6.7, 8.16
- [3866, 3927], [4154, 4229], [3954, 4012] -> -2.49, 6.72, 8.25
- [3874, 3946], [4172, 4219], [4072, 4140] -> -3.81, 6.57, 8.22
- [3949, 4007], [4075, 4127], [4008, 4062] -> -4.19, 7.37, 8.13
